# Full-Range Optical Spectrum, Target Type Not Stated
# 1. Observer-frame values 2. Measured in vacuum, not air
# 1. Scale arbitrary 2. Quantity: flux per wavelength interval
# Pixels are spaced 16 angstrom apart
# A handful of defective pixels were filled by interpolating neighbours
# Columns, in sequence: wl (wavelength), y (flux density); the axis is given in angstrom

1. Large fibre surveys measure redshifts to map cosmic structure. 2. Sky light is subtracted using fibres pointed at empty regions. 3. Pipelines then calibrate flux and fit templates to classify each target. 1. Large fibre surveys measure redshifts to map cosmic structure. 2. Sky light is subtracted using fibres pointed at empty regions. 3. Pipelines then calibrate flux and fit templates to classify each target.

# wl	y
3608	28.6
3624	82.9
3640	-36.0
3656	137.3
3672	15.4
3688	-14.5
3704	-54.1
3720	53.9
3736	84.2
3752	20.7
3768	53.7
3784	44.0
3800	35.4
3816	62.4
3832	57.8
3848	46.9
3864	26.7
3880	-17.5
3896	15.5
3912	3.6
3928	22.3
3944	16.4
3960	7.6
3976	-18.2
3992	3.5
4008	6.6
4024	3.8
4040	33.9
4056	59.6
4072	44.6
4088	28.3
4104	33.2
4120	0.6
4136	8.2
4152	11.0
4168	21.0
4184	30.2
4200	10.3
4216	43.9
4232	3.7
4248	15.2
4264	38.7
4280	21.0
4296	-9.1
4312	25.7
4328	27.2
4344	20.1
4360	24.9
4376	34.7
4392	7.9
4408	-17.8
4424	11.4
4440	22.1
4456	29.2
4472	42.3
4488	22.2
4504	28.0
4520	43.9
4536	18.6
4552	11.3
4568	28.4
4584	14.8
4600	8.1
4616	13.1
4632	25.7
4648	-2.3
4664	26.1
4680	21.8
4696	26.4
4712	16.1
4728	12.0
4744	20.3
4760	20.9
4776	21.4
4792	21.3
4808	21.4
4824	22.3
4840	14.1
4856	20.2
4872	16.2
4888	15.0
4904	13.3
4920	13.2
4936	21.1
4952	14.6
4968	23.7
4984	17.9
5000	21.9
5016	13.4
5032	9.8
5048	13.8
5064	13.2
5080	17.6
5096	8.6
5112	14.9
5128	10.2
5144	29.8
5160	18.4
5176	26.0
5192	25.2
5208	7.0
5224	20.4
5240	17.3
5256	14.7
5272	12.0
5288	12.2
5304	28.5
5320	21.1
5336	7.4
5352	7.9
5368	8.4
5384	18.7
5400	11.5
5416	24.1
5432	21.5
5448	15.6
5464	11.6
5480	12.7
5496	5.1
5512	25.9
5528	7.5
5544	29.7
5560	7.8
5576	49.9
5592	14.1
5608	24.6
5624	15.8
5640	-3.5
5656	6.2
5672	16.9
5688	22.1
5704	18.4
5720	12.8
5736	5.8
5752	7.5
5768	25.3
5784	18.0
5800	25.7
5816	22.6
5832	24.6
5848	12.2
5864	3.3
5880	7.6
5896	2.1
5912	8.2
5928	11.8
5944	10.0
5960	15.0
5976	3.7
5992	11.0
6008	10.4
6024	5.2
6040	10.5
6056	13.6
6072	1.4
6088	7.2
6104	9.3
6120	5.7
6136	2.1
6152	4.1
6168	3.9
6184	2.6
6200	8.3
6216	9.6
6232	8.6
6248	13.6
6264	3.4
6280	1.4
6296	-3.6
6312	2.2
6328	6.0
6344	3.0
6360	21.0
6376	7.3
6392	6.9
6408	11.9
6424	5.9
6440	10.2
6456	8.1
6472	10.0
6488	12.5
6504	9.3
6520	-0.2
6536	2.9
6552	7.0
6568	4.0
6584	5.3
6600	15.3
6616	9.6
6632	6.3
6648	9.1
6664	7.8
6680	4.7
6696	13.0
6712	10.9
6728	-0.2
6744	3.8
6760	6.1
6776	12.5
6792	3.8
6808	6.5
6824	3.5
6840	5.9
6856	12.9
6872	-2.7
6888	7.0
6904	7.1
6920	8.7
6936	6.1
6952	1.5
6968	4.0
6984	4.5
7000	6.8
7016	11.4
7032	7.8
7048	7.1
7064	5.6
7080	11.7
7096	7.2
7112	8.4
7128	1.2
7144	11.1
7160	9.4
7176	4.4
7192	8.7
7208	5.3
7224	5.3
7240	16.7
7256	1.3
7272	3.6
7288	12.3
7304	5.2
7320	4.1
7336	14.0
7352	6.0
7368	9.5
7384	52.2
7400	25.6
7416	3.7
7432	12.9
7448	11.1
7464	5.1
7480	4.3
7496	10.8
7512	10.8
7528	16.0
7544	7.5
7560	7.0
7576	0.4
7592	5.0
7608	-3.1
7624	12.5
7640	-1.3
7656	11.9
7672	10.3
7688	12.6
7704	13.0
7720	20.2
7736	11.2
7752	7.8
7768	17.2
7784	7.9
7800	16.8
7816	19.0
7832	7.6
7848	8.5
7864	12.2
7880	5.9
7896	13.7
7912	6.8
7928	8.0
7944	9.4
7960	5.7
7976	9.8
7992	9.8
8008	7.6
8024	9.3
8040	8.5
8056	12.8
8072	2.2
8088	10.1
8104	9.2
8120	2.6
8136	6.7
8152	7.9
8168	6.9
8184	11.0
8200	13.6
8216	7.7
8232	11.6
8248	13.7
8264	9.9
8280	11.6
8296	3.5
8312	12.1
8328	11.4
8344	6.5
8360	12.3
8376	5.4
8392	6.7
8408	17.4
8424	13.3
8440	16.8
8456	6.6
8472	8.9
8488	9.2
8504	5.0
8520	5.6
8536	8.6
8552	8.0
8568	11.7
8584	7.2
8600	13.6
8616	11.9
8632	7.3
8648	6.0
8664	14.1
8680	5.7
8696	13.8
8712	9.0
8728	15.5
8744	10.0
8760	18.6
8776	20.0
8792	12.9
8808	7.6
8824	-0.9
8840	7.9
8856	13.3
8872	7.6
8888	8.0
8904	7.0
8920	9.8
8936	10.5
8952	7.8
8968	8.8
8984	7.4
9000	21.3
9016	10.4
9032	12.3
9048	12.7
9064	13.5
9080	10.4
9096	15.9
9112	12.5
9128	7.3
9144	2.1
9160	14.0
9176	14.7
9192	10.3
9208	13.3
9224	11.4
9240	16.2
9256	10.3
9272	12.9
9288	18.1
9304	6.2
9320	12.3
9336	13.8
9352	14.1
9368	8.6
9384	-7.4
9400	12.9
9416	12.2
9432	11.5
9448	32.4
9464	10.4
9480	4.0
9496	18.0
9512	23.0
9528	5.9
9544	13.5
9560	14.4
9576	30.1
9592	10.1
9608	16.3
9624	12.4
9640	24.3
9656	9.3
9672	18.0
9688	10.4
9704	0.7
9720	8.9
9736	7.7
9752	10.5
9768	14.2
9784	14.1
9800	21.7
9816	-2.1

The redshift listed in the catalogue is 0.982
